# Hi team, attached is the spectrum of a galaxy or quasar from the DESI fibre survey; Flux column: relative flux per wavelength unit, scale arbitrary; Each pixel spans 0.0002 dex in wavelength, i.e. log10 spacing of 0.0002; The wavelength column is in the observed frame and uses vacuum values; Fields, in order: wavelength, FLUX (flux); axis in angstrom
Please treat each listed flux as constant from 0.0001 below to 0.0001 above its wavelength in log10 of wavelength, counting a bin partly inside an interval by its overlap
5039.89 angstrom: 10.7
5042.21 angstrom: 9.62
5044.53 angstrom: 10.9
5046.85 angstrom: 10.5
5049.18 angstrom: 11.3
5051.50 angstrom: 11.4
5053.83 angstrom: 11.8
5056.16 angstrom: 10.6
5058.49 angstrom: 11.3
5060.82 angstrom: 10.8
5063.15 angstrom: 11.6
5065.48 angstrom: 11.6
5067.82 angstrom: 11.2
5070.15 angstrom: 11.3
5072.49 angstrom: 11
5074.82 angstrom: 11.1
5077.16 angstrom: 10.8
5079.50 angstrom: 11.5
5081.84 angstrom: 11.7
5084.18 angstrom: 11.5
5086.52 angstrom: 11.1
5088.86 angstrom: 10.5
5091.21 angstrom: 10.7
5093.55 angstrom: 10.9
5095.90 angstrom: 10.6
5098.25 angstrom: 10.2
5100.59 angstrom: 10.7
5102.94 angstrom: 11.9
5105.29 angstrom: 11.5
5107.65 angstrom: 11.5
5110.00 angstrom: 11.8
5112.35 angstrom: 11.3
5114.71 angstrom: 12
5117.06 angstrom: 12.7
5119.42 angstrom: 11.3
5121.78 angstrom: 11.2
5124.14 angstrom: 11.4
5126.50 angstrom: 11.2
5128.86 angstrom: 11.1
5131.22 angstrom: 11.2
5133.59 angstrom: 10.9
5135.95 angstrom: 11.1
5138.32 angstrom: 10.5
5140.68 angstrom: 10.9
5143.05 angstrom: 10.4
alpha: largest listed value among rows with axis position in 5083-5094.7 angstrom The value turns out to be 11.5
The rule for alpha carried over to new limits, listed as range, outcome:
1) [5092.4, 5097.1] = 10.9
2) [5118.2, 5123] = 11.3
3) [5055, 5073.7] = 11.6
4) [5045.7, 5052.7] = 11.4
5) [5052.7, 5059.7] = 11.8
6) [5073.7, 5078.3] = 11.1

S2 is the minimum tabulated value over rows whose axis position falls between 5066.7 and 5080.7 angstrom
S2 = 10.8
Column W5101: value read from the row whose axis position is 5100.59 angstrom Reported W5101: 10.7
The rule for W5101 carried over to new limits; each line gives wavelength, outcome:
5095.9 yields 10.6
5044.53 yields 10.9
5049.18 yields 11.3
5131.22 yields 11.2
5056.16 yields 10.6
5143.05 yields 10.4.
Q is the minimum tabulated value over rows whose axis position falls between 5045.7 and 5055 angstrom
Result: 10.5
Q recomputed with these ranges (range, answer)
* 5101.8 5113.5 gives 11.3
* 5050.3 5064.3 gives 10.6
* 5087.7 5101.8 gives 10.2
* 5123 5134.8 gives 10.9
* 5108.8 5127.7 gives 11.2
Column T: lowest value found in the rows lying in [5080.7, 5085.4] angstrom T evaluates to 11.5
